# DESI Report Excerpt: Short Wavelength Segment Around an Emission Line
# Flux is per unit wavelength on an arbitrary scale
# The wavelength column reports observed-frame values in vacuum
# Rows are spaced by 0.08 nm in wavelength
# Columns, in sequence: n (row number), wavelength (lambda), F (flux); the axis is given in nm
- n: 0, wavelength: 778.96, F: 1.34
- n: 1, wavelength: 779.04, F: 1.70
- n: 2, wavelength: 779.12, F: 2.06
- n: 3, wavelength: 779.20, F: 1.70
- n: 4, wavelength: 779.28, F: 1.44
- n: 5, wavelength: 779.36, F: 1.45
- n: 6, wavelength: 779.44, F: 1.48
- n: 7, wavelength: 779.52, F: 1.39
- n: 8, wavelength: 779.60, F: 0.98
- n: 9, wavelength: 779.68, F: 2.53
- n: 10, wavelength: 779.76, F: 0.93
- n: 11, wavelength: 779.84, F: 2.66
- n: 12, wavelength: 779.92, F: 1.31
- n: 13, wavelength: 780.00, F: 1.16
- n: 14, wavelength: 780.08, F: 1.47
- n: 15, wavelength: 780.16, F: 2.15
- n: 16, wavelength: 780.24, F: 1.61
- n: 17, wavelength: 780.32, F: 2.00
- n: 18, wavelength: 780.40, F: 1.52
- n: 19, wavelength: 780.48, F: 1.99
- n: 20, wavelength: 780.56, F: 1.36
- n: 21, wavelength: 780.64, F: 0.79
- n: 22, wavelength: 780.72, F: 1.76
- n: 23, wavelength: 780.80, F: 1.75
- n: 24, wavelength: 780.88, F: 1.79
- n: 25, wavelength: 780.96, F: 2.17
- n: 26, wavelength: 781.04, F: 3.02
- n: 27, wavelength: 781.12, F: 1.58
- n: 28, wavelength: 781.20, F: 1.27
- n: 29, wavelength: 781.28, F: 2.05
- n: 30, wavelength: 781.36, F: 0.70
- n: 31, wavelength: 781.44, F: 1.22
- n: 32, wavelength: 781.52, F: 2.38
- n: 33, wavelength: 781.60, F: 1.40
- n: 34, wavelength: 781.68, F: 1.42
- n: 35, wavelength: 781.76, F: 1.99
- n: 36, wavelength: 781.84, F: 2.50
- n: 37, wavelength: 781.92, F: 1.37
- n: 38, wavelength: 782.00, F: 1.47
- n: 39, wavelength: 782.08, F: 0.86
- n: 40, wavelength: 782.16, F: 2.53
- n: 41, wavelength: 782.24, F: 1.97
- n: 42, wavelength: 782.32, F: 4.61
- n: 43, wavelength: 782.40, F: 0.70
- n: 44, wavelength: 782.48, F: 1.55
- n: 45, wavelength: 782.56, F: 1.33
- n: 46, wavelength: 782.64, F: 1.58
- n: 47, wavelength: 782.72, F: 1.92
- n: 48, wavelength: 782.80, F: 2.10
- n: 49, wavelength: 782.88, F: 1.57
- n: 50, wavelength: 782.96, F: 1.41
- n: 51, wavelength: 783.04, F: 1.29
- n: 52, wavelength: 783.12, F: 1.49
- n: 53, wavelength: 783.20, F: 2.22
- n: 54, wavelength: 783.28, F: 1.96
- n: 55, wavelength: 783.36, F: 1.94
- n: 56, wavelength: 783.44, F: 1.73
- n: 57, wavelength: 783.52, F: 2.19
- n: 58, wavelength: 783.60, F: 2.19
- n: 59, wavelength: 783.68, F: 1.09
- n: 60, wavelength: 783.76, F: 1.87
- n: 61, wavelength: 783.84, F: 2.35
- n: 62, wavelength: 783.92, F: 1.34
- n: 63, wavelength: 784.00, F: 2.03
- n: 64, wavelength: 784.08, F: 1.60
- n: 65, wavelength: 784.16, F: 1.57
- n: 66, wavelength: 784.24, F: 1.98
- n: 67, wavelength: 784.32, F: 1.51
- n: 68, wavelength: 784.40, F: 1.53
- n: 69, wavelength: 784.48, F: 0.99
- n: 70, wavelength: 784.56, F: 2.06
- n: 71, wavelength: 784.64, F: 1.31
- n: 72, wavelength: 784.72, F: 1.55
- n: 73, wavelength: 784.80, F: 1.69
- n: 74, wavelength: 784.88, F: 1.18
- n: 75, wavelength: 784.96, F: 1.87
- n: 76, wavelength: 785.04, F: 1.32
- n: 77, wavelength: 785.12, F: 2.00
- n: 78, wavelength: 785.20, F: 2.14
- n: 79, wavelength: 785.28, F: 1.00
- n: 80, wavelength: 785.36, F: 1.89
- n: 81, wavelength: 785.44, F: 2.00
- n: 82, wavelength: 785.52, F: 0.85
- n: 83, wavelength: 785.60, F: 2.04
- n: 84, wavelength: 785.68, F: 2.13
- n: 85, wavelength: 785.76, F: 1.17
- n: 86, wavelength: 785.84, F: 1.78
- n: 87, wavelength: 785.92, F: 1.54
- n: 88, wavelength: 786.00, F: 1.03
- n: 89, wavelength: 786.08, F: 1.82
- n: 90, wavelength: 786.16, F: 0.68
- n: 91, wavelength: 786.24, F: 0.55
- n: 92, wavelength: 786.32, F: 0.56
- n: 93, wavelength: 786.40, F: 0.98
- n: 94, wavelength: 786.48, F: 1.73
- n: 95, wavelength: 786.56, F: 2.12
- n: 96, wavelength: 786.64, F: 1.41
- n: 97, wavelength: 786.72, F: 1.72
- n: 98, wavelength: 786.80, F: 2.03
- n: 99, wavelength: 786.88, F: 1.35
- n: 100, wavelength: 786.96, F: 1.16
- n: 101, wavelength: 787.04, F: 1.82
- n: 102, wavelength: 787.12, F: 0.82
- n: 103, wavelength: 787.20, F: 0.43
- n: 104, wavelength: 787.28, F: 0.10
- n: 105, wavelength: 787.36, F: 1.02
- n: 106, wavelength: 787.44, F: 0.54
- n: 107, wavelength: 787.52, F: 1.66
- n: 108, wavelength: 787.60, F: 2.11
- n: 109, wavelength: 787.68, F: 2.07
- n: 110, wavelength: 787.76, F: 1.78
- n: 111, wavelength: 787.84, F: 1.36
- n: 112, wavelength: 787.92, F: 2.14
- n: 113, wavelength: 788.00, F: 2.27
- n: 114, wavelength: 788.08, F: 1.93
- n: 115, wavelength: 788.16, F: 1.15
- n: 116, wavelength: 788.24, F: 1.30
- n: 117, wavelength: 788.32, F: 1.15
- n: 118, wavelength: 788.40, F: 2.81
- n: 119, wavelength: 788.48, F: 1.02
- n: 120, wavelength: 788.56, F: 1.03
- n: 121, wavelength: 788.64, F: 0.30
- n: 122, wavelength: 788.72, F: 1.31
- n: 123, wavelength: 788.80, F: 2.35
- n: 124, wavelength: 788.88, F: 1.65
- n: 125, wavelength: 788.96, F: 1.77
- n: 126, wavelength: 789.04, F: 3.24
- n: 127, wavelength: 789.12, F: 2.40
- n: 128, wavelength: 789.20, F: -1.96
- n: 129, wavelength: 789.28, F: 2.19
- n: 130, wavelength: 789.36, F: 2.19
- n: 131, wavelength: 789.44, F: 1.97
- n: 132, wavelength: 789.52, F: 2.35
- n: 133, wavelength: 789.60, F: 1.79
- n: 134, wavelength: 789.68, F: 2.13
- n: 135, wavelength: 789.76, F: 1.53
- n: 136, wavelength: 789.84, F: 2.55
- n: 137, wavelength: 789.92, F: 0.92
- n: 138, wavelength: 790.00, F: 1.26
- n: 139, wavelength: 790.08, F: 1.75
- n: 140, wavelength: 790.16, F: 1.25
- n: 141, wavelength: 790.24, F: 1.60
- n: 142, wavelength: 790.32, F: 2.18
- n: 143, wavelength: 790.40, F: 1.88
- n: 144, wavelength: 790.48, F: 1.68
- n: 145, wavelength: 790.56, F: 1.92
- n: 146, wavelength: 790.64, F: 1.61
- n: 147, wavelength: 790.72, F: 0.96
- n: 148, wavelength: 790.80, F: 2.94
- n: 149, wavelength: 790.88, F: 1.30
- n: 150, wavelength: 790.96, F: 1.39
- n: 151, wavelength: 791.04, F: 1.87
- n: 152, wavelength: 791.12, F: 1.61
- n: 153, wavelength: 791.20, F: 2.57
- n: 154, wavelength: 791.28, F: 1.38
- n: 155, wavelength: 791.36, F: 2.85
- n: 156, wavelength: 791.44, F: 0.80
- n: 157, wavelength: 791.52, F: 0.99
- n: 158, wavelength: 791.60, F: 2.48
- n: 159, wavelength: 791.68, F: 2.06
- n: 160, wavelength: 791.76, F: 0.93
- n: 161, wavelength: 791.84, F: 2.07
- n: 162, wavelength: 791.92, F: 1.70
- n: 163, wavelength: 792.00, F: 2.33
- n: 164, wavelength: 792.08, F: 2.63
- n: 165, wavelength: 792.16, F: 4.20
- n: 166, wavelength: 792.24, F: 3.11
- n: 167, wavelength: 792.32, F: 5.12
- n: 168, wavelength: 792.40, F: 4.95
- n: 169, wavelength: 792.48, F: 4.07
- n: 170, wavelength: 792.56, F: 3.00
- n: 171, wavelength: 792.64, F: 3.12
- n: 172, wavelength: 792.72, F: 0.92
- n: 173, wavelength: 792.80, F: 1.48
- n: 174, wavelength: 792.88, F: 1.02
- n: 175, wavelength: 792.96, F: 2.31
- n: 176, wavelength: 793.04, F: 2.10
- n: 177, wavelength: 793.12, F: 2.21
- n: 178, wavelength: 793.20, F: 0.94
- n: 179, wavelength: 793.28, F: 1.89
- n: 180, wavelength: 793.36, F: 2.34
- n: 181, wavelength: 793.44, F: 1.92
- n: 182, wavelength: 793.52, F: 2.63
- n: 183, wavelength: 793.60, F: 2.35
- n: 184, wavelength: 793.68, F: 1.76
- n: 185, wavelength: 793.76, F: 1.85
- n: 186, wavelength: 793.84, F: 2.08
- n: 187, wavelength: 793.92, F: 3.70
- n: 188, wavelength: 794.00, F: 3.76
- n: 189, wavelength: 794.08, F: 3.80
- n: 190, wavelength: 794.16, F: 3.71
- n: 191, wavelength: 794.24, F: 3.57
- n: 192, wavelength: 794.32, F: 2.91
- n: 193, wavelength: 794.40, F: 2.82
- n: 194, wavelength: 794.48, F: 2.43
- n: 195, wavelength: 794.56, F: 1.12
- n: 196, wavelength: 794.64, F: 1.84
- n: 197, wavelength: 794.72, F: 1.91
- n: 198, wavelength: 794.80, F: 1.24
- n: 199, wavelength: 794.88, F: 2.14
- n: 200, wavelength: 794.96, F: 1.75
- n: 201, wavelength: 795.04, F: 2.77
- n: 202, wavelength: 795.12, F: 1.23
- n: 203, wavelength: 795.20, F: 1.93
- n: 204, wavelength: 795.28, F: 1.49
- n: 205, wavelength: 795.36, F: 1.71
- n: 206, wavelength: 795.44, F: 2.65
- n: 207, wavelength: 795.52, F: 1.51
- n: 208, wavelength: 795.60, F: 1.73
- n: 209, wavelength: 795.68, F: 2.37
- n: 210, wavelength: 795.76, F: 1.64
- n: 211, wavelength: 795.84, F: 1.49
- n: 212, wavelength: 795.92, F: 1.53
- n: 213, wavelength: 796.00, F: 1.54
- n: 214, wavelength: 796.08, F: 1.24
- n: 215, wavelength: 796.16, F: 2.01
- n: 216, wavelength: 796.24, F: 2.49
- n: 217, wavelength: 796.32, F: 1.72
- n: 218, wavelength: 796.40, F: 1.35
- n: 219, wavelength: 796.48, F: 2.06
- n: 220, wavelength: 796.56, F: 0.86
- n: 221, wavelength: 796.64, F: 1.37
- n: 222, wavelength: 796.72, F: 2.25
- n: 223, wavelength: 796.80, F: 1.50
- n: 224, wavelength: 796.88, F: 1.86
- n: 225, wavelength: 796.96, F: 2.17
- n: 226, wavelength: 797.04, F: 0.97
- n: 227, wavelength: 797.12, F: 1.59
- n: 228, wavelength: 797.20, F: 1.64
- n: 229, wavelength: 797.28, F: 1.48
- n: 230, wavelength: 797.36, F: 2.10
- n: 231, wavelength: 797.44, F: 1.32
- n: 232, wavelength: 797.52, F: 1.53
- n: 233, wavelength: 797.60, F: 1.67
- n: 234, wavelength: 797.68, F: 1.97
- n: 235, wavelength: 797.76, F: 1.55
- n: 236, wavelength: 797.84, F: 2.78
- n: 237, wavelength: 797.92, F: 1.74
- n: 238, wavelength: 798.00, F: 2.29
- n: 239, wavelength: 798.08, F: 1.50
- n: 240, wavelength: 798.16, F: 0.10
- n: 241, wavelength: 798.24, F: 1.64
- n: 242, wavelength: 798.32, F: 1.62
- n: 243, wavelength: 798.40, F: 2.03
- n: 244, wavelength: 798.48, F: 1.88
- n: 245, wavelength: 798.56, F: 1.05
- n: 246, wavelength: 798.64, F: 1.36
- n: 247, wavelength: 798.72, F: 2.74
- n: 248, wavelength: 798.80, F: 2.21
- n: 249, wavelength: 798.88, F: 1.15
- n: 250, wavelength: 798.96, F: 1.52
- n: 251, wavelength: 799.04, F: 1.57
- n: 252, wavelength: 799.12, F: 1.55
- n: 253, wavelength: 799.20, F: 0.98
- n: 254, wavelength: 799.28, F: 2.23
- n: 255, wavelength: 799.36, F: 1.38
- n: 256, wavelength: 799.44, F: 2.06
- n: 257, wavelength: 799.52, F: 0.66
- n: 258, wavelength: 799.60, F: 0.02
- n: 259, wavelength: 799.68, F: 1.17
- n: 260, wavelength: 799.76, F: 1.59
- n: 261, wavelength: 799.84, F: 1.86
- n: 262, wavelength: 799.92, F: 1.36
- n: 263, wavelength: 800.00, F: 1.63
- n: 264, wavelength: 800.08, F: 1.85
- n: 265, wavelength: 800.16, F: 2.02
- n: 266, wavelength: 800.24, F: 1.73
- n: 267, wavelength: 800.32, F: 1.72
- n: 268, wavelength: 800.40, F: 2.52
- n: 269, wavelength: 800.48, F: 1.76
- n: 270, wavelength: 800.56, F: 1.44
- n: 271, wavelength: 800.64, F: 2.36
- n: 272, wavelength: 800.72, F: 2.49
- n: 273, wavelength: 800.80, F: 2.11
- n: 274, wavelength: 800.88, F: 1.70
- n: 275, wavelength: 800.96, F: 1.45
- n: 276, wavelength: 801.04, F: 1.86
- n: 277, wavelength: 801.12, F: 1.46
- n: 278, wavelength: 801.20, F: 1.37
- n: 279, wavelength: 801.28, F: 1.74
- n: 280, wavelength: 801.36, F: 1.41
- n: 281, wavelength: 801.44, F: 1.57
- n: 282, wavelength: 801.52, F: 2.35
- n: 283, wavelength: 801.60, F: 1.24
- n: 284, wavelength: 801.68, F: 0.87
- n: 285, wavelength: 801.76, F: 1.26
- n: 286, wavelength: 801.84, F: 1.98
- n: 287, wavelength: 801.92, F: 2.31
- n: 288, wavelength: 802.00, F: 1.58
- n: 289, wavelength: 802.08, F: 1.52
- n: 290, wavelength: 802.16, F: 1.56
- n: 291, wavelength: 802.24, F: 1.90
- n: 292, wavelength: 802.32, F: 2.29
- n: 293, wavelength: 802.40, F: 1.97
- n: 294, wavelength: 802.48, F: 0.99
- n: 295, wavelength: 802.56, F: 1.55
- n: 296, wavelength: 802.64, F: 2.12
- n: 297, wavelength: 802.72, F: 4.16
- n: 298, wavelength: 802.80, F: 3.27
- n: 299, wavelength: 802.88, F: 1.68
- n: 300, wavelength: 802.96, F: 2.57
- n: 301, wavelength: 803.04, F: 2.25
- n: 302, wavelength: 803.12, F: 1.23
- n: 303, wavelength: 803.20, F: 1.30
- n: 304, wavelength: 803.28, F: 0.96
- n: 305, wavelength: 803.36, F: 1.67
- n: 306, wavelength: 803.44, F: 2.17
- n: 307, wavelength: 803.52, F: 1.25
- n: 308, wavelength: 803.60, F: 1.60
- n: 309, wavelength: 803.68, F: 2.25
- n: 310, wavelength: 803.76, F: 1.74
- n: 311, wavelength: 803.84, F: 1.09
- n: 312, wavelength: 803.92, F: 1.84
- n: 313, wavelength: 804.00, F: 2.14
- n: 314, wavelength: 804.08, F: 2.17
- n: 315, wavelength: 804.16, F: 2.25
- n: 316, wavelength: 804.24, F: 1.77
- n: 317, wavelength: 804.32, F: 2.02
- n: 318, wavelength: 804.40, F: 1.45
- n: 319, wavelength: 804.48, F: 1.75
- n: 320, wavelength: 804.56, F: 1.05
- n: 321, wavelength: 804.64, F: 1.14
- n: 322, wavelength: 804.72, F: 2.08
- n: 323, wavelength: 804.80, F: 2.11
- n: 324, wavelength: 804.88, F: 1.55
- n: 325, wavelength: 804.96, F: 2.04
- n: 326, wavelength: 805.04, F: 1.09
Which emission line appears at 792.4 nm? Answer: [S II] 6716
